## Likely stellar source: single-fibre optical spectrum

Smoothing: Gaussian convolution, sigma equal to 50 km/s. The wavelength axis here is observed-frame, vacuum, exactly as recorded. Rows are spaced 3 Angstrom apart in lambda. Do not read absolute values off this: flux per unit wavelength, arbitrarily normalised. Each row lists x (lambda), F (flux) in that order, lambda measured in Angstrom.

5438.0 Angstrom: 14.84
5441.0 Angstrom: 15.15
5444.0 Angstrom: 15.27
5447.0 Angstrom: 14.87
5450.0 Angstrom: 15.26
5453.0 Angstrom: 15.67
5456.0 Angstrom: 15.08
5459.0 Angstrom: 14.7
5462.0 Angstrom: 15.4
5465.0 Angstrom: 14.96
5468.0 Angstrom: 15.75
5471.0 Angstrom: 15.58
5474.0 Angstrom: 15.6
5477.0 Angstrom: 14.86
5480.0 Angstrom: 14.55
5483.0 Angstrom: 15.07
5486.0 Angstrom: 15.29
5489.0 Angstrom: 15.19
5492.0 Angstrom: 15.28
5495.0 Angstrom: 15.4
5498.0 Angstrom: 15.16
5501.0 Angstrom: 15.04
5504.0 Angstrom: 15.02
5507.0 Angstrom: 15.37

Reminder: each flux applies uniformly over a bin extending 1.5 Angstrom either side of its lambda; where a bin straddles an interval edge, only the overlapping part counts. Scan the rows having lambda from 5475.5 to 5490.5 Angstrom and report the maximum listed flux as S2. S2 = 15.29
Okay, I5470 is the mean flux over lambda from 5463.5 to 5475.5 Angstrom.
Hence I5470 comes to 15.5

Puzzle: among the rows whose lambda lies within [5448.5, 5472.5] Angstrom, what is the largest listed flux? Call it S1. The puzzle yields 15.75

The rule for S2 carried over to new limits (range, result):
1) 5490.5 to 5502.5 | 15.4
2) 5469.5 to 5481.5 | 15.6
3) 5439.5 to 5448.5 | 15.27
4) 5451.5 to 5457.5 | 15.67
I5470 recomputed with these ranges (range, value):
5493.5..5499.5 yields 15.3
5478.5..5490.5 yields 15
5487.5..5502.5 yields 15.2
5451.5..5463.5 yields 15.2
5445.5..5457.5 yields 15.2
